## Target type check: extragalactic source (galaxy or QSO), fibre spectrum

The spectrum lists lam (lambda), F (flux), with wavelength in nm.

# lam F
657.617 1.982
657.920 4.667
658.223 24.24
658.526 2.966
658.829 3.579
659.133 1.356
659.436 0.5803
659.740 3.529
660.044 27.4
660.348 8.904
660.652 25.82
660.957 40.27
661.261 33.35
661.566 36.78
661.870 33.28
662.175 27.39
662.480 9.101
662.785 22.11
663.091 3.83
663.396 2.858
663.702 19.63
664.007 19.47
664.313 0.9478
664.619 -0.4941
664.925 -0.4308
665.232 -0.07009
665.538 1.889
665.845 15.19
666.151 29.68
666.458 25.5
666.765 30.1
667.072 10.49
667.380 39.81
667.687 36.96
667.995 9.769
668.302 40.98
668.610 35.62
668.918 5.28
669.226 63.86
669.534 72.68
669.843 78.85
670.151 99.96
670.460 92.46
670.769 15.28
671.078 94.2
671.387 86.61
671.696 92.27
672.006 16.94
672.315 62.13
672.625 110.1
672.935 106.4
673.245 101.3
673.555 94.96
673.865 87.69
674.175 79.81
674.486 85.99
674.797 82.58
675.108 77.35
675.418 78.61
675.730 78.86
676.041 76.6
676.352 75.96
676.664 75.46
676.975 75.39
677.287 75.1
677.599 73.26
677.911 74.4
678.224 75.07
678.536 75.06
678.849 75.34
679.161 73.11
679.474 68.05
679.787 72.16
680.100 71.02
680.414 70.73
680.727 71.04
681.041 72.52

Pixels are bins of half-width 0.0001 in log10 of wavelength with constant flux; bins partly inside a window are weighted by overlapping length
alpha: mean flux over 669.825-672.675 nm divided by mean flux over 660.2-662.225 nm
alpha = 2.5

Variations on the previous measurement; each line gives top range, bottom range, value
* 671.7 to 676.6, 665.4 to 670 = 2.44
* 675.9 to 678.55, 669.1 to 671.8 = 0.97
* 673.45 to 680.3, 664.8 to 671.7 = 1.85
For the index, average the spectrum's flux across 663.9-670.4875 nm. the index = 31.2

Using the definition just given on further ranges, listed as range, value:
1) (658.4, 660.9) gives 10.5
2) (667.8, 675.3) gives 70.5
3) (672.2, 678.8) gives 82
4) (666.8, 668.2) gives 25.4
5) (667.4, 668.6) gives 31.2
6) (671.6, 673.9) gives 83.6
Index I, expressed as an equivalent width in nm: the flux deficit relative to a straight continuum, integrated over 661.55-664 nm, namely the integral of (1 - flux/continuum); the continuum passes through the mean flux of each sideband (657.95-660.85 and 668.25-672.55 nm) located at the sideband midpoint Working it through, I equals 0.66 nm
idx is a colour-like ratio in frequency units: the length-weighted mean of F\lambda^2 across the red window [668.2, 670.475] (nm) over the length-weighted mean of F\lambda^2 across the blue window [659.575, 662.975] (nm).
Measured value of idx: 2.55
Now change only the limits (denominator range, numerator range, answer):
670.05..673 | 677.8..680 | 0.98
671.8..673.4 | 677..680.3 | 0.93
